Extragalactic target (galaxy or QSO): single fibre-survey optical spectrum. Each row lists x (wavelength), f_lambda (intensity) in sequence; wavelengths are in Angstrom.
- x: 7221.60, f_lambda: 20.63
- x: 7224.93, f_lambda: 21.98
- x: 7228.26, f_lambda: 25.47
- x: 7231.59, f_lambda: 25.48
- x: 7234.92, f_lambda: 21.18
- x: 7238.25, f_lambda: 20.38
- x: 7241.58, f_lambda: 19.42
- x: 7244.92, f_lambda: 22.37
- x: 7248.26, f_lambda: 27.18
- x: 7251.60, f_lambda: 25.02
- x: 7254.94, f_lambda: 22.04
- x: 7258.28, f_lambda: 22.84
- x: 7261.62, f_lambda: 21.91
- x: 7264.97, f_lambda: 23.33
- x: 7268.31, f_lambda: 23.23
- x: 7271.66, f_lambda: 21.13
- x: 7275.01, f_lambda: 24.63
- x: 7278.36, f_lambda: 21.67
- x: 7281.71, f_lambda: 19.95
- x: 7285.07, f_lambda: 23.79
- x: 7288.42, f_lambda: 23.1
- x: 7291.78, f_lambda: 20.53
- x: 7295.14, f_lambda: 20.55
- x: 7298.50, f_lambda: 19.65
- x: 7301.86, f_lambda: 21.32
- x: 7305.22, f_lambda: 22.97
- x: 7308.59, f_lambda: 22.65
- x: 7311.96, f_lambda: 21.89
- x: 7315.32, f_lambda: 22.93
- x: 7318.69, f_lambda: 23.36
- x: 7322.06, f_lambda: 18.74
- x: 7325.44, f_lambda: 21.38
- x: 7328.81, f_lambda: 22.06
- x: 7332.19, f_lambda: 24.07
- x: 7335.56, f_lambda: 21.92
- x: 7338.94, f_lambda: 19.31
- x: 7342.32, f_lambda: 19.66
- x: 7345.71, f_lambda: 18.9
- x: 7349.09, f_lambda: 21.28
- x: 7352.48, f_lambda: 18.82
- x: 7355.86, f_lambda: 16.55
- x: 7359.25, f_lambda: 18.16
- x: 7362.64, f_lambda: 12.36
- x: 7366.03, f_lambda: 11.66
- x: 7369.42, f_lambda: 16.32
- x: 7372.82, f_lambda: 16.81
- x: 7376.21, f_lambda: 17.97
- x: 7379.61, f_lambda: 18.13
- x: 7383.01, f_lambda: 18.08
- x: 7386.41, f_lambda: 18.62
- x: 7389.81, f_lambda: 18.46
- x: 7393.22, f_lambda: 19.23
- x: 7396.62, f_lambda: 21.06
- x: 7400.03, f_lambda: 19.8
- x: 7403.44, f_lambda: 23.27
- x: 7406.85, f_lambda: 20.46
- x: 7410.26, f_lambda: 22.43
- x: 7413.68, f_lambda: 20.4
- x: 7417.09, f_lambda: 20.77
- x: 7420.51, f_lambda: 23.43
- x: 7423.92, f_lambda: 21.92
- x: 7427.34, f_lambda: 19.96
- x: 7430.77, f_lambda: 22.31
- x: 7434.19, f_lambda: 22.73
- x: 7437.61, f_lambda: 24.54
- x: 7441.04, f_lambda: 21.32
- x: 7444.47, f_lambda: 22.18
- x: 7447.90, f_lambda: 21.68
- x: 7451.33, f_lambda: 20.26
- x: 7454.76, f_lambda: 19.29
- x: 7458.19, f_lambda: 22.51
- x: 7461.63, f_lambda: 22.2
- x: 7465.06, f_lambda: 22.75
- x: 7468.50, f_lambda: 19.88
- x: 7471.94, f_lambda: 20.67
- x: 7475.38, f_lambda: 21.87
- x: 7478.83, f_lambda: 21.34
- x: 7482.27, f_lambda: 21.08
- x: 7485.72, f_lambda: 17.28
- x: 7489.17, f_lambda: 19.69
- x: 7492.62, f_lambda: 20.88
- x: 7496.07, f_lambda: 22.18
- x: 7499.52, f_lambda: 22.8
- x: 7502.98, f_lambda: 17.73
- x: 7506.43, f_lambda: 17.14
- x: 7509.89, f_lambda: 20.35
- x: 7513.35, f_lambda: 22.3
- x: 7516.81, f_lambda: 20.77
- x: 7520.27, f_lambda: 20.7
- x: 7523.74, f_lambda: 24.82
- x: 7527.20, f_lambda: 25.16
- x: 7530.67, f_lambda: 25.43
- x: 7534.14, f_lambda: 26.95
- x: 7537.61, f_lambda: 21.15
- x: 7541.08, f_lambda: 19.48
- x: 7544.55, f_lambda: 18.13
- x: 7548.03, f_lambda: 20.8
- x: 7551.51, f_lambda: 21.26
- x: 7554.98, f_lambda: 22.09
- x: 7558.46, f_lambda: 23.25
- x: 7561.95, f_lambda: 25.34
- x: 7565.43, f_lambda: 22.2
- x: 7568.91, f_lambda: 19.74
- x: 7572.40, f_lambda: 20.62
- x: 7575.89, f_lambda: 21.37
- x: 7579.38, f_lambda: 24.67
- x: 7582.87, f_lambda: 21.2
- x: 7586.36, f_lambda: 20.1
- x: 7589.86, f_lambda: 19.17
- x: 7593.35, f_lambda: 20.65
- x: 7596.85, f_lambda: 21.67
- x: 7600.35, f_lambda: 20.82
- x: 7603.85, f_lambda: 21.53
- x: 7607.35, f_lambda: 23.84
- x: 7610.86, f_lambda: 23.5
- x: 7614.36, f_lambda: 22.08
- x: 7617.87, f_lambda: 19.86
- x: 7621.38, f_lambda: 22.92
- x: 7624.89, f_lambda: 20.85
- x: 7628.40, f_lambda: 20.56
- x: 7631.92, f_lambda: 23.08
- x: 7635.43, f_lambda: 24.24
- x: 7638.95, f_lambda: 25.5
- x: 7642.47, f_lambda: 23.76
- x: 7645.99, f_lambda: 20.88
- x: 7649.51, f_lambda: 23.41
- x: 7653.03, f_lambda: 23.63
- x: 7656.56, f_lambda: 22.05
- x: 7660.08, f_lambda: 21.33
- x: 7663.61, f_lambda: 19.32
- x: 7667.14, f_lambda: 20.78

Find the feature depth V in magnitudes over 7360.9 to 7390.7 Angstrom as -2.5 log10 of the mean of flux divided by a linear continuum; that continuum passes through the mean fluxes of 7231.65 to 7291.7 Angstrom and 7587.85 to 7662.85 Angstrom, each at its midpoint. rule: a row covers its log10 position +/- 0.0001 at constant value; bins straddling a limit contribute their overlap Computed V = 0.34 mag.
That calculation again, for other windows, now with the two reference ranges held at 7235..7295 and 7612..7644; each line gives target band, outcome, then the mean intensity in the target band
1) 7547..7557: 0.051 mag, 21.5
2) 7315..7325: 0.049 mag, 21.5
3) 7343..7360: 0.191 mag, 18.8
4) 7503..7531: 0.042 mag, 21.7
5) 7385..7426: 0.082 mag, 20.8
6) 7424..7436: 0.037 mag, 21.7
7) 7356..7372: 0.443 mag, 14.9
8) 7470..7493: 0.108 mag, 20.4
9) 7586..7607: 0.082 mag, 20.9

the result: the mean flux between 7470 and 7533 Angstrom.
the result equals 21.3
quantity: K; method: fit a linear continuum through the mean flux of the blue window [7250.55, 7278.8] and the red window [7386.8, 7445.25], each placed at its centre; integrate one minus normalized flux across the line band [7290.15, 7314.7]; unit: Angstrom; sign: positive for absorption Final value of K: 1.2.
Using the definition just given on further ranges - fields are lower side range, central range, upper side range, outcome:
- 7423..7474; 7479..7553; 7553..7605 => 1.28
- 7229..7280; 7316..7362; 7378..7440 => 3.34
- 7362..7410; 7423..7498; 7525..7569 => -4.03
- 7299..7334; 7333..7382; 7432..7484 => 9.19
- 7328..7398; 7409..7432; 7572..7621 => -2.78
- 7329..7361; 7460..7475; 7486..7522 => -0.87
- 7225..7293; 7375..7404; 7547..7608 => 3.92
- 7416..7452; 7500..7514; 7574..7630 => 1.50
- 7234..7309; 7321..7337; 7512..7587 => 0.33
